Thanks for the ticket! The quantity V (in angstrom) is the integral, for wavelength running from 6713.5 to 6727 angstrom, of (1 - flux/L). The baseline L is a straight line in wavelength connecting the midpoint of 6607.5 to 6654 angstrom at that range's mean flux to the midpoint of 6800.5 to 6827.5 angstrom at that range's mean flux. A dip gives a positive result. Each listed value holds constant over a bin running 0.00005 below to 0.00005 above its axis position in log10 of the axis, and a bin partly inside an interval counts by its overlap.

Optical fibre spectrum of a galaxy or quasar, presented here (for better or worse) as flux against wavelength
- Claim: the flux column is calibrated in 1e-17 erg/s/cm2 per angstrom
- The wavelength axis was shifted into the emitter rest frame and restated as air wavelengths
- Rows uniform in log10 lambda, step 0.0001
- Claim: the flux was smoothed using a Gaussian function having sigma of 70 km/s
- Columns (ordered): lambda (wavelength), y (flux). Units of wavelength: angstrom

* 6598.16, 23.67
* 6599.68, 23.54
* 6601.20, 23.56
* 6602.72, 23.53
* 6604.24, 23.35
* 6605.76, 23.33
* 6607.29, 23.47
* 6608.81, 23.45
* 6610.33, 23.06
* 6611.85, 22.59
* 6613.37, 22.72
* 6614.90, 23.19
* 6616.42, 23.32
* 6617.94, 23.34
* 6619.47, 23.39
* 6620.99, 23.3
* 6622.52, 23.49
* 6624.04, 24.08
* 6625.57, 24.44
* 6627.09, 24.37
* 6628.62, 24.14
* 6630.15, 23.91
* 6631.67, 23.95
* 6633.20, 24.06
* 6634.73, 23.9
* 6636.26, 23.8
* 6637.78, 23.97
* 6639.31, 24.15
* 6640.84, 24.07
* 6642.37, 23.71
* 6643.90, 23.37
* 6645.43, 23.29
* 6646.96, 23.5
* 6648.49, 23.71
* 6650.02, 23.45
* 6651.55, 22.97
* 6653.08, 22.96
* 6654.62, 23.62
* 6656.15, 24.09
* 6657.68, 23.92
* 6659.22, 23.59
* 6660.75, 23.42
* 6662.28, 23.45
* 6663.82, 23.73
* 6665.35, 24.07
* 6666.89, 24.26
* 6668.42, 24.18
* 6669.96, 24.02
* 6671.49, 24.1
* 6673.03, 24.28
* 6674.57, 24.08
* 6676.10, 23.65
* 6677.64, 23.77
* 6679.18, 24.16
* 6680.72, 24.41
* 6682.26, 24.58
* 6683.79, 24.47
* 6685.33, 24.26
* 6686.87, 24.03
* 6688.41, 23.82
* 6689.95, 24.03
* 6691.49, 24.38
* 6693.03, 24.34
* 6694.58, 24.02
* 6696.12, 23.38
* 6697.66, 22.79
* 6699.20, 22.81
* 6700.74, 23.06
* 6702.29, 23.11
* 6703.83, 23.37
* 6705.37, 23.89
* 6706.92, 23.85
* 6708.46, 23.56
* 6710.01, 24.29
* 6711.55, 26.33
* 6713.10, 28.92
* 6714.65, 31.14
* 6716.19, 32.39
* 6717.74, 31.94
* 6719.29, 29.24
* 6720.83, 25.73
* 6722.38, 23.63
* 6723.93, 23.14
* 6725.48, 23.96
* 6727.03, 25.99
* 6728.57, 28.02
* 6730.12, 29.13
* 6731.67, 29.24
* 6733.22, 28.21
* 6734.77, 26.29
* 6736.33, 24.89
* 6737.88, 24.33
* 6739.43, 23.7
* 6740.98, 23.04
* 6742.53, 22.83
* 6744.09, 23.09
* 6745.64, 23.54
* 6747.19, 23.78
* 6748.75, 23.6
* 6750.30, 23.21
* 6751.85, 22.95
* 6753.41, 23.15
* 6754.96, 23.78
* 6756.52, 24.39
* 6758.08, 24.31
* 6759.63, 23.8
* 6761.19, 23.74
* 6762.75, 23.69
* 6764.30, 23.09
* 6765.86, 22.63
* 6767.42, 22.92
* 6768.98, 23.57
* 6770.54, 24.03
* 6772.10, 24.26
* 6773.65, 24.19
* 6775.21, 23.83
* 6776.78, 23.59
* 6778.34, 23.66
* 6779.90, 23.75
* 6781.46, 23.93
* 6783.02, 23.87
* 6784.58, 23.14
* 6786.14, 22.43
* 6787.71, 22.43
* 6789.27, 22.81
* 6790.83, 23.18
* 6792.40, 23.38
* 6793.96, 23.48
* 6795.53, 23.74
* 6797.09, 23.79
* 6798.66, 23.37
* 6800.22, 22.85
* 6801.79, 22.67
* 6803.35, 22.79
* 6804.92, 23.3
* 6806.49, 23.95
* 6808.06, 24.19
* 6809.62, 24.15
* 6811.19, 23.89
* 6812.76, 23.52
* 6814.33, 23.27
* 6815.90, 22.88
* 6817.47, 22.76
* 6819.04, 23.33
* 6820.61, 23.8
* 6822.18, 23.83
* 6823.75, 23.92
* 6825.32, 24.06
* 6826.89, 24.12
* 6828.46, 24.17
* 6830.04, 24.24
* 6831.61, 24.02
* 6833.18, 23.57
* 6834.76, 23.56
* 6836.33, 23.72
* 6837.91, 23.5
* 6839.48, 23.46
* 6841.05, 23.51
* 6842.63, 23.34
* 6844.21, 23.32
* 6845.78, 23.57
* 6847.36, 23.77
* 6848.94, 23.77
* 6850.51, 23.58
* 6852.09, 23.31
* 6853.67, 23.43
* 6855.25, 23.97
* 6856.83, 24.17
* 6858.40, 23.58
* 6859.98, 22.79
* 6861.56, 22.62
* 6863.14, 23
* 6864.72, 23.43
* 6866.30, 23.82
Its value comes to -2.30 angstrom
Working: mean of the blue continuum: 23.6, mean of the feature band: 27.6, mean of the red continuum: 23.5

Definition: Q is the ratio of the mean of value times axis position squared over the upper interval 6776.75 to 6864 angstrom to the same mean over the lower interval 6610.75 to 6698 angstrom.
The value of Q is 1.0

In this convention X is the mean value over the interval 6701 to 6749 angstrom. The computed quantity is 25.7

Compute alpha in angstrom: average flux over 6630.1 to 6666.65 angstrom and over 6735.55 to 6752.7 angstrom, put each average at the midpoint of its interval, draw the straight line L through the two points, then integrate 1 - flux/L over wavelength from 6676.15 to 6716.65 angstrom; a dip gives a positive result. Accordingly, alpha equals -1.8 angstrom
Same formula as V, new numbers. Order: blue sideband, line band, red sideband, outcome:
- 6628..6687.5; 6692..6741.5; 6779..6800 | -4.32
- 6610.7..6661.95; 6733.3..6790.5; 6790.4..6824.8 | -0.40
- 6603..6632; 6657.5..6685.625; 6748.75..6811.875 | -0.61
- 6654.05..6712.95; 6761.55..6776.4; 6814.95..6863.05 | 0.11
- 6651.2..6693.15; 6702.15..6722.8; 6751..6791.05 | -2.53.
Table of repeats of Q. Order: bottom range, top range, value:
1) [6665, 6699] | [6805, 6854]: 1.03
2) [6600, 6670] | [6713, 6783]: 1.09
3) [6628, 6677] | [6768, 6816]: 1.03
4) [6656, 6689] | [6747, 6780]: 1.01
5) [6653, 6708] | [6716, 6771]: 1.06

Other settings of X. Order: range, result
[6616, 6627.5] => 23.7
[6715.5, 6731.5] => 27.4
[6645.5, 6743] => 24.8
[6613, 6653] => 23.7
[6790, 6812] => 23.5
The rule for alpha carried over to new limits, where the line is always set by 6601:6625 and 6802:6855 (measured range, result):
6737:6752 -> 0.0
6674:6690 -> -0.5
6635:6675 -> -0.7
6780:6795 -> 0.2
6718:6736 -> -2.5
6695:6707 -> 0.1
